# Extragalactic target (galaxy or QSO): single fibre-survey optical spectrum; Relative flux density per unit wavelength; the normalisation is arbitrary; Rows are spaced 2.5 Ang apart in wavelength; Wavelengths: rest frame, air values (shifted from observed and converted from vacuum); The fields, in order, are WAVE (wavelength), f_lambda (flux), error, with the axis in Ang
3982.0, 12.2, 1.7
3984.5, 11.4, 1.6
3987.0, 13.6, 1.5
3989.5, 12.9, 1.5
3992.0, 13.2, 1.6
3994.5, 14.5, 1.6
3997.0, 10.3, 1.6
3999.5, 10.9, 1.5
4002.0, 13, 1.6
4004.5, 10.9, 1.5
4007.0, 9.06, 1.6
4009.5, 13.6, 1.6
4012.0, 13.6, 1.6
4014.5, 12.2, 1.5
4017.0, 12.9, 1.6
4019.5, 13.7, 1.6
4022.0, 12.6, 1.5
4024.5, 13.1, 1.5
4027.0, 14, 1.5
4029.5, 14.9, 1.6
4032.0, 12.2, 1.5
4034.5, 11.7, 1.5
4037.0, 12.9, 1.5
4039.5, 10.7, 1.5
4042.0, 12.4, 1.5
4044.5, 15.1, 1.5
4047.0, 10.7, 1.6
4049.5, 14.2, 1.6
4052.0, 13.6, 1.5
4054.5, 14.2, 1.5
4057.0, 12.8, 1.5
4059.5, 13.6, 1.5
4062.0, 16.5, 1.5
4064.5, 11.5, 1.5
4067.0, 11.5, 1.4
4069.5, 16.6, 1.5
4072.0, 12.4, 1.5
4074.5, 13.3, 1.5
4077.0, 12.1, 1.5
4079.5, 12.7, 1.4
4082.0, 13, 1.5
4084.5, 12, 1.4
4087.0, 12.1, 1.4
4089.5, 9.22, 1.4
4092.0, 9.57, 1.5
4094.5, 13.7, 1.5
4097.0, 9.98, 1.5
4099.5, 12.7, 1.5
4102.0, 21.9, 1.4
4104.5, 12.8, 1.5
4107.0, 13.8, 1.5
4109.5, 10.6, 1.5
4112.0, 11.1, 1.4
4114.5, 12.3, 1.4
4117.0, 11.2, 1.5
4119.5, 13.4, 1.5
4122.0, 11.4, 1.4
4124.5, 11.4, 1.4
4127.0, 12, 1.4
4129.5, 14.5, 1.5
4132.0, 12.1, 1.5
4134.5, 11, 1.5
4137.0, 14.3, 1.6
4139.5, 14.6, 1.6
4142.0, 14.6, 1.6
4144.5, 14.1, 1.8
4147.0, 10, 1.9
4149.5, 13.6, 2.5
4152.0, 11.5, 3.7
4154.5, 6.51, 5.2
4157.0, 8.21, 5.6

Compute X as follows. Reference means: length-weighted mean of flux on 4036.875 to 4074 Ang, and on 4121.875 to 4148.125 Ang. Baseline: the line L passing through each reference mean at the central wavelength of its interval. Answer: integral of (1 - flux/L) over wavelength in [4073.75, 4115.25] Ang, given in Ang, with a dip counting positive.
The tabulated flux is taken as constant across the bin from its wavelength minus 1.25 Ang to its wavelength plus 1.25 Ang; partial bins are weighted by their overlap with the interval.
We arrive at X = 1.6 Ang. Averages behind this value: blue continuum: 13.3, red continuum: 12.8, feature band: 12.5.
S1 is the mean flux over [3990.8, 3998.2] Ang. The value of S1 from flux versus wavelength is 12.7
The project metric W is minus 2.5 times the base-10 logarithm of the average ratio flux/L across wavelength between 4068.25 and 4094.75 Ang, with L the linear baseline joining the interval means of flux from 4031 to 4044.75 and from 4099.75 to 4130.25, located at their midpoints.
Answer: 0.03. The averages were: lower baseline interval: 12.3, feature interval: 12.4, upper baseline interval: 13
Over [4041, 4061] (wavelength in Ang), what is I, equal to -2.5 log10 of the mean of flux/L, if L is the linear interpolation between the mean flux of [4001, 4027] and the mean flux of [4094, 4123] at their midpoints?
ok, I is -0.06 mag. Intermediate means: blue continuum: 12.5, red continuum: 12.9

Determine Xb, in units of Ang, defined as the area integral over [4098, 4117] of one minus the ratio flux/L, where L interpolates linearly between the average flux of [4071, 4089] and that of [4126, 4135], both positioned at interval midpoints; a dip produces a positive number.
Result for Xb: -1.4 Ang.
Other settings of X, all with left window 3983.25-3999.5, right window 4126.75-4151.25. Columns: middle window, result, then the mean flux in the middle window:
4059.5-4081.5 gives -0.9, 13.3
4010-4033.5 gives -1.1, 13.2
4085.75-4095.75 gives 1.4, 11.1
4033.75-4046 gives 0.1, 12.6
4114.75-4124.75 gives 0.8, 11.9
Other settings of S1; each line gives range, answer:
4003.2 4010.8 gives 11.2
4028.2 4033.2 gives 13.6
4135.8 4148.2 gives 13.5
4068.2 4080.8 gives 13.4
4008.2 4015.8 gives 13.1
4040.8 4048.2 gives 12.7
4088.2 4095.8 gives 10.8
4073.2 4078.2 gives 12.7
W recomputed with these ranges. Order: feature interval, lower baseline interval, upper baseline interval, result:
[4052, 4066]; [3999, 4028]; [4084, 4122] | -0.102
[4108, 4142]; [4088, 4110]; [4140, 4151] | 0.050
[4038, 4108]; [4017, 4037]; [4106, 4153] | -0.014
